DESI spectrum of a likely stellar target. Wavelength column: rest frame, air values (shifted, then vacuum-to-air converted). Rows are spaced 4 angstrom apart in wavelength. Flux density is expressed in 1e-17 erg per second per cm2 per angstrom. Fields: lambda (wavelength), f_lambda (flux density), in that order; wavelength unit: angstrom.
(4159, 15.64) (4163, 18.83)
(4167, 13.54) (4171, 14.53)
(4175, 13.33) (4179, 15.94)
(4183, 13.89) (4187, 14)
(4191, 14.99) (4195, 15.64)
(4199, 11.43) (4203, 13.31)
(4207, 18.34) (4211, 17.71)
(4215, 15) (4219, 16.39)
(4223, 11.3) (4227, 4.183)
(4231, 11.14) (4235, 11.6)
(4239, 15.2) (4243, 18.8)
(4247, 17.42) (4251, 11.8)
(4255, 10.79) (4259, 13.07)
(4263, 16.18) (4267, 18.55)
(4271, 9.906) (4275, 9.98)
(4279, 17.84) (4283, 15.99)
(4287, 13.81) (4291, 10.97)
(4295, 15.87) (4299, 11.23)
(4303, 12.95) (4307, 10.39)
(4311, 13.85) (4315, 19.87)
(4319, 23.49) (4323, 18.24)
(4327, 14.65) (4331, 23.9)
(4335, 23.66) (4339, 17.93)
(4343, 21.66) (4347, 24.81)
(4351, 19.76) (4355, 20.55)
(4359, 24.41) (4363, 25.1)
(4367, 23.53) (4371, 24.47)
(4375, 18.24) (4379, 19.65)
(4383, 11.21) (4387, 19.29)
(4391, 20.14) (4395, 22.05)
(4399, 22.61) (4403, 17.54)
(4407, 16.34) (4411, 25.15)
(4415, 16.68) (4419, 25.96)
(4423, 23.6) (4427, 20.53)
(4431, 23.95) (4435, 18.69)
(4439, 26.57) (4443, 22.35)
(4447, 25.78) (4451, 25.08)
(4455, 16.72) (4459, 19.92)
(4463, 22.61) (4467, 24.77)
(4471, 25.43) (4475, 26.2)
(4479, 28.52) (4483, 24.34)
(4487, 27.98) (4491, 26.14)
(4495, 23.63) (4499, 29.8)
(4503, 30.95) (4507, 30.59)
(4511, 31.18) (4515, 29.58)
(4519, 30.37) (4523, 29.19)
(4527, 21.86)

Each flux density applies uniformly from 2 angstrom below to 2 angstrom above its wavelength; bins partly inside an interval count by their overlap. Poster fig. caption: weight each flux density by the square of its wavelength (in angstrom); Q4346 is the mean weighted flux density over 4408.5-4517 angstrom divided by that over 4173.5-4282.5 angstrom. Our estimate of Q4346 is 1.98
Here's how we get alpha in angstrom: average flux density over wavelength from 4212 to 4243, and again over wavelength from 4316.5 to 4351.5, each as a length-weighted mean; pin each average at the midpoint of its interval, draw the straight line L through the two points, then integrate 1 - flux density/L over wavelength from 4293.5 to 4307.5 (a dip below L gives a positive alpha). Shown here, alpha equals 4.3 angstrom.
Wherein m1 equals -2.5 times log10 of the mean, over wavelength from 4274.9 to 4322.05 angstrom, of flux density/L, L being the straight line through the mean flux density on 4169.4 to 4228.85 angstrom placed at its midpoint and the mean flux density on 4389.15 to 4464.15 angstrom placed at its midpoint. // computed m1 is 0.16 mag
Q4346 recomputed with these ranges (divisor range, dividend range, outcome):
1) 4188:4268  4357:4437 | 1.61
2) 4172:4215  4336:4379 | 1.60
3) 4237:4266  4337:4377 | 1.56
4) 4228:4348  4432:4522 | 1.79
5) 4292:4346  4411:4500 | 1.45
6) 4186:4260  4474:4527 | 2.32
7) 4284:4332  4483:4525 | 2.01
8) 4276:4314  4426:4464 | 1.74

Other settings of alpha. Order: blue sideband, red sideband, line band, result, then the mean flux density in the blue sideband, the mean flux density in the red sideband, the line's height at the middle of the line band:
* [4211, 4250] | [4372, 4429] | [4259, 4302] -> 4.2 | 13.6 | 20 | 15.5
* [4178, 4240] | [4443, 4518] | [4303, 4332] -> 2.3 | 13.7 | 26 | 18.6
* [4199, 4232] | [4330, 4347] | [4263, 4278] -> 3.1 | 13.4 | 22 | 17.2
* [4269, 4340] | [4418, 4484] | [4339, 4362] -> -4.8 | 15.8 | 23.5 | 18.2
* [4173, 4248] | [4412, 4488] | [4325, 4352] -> -2.6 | 14.1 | 23.4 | 19.1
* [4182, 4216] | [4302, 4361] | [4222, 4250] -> 5.9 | 15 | 19.4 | 16.2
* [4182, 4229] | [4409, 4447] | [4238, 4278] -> 4.2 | 13.8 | 22.8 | 16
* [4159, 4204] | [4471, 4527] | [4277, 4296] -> 4.1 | 14.6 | 28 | 19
